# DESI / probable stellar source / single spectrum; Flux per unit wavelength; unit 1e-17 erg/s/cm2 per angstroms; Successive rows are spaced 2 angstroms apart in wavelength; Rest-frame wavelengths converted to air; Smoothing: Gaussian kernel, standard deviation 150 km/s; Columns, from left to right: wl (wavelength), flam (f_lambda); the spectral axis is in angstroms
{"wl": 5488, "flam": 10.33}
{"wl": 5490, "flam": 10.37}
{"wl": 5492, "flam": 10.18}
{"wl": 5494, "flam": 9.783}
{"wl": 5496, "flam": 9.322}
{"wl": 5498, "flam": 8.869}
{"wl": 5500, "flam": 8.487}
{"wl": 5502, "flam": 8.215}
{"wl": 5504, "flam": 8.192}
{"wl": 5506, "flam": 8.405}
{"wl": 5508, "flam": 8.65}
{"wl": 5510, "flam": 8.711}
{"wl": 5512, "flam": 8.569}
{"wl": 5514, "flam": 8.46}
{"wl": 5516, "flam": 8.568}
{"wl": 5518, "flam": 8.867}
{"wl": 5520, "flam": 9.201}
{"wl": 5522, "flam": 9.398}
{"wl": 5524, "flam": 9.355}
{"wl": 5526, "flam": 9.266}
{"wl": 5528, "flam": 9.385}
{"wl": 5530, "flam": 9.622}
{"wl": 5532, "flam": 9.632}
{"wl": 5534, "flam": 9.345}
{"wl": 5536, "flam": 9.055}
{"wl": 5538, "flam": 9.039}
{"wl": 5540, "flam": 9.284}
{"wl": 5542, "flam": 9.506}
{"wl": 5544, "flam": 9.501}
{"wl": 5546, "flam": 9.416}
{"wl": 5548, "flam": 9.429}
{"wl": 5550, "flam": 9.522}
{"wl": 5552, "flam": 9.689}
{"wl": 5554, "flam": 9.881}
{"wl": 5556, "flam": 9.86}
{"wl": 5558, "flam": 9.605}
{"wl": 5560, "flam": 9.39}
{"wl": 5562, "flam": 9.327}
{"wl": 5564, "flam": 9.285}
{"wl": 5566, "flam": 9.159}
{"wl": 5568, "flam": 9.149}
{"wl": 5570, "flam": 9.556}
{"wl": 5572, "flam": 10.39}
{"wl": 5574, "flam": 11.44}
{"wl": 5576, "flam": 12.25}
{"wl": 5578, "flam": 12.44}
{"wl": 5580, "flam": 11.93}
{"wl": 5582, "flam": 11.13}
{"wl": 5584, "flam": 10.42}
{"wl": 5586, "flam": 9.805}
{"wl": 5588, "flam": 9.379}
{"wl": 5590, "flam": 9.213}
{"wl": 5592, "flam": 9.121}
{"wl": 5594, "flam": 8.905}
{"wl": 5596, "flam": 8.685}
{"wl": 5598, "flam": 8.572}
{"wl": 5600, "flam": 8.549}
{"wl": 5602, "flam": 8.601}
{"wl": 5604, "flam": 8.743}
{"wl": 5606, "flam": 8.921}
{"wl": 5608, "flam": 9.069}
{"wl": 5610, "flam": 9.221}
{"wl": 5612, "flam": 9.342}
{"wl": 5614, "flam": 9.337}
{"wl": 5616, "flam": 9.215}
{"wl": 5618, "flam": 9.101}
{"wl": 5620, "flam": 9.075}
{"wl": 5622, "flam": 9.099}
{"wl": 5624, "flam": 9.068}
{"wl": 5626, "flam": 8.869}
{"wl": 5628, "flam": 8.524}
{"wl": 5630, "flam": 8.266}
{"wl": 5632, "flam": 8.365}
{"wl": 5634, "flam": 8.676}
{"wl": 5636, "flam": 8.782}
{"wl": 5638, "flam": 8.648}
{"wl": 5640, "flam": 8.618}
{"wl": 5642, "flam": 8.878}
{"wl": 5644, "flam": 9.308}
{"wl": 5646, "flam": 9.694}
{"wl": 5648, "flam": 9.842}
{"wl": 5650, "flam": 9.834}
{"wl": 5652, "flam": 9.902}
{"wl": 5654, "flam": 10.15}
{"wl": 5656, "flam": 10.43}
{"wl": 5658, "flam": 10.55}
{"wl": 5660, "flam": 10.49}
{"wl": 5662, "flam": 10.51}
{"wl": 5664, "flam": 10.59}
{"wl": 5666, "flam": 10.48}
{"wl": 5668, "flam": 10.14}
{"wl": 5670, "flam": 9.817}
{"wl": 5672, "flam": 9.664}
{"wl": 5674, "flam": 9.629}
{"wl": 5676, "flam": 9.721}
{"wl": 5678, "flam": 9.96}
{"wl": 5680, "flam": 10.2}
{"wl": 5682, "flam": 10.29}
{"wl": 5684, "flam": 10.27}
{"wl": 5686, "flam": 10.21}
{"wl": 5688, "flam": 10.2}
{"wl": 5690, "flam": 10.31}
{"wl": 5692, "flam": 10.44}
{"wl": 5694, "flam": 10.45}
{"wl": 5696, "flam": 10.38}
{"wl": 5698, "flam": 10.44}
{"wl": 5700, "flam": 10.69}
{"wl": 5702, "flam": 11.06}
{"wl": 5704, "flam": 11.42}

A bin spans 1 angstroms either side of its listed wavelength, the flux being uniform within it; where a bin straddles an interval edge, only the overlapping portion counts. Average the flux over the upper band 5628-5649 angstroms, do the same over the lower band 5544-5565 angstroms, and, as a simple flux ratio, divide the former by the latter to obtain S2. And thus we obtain 0.9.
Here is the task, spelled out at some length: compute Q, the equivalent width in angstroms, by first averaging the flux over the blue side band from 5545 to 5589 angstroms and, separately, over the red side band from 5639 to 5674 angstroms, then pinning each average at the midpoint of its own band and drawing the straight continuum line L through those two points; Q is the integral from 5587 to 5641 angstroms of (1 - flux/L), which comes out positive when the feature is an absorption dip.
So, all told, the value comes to 6.1 angstroms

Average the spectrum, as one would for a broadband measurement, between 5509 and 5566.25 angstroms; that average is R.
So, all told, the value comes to 9.29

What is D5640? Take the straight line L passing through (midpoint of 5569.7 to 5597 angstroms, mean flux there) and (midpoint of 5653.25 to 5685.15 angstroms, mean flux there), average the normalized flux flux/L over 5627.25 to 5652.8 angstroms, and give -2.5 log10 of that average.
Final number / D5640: 0.137 mag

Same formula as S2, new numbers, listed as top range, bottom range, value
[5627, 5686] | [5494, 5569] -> 1.06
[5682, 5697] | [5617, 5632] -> 1.17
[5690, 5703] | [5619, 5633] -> 1.21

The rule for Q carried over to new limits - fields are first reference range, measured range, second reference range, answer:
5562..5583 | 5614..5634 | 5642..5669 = 2.8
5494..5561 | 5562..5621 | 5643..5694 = -0.4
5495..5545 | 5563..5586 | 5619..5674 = -3.5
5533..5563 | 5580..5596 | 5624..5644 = -1.2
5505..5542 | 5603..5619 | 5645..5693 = 1.0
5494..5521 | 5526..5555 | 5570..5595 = 0.1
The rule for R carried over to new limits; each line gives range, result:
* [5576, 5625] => 9.51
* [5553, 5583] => 10.3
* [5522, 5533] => 9.45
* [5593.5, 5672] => 9.31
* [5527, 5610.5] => 9.63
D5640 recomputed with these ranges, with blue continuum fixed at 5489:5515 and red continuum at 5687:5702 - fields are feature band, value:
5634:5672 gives 0.039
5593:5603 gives 0.122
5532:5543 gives -0.007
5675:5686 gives 0.027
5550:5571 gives -0.011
